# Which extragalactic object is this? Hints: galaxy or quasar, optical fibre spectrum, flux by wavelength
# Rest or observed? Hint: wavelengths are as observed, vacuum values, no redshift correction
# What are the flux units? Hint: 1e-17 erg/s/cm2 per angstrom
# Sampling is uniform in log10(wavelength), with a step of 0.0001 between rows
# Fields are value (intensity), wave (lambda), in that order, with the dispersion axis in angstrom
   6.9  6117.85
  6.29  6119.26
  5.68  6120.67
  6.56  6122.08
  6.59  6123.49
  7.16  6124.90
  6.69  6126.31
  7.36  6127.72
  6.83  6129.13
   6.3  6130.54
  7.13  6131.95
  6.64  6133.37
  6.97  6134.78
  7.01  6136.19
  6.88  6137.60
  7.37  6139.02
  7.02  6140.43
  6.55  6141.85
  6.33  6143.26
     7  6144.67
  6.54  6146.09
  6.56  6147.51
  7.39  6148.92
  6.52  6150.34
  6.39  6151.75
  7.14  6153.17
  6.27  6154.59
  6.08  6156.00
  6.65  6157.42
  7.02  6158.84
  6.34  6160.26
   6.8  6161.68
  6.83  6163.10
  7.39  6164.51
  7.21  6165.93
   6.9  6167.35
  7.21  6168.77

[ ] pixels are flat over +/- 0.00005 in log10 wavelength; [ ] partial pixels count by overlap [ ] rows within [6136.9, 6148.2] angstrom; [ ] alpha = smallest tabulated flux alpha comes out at 6.33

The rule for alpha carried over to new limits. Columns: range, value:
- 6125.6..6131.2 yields 6.3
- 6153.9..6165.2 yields 6.08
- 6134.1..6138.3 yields 6.88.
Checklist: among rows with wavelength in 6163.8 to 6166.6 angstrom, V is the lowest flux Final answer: 7.21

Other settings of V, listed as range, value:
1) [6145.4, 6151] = 6.52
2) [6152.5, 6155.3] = 6.27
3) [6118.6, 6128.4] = 5.68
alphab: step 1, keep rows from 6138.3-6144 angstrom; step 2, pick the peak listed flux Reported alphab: 7.37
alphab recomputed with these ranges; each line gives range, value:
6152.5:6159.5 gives 7.14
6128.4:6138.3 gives 7.13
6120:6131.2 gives 7.36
